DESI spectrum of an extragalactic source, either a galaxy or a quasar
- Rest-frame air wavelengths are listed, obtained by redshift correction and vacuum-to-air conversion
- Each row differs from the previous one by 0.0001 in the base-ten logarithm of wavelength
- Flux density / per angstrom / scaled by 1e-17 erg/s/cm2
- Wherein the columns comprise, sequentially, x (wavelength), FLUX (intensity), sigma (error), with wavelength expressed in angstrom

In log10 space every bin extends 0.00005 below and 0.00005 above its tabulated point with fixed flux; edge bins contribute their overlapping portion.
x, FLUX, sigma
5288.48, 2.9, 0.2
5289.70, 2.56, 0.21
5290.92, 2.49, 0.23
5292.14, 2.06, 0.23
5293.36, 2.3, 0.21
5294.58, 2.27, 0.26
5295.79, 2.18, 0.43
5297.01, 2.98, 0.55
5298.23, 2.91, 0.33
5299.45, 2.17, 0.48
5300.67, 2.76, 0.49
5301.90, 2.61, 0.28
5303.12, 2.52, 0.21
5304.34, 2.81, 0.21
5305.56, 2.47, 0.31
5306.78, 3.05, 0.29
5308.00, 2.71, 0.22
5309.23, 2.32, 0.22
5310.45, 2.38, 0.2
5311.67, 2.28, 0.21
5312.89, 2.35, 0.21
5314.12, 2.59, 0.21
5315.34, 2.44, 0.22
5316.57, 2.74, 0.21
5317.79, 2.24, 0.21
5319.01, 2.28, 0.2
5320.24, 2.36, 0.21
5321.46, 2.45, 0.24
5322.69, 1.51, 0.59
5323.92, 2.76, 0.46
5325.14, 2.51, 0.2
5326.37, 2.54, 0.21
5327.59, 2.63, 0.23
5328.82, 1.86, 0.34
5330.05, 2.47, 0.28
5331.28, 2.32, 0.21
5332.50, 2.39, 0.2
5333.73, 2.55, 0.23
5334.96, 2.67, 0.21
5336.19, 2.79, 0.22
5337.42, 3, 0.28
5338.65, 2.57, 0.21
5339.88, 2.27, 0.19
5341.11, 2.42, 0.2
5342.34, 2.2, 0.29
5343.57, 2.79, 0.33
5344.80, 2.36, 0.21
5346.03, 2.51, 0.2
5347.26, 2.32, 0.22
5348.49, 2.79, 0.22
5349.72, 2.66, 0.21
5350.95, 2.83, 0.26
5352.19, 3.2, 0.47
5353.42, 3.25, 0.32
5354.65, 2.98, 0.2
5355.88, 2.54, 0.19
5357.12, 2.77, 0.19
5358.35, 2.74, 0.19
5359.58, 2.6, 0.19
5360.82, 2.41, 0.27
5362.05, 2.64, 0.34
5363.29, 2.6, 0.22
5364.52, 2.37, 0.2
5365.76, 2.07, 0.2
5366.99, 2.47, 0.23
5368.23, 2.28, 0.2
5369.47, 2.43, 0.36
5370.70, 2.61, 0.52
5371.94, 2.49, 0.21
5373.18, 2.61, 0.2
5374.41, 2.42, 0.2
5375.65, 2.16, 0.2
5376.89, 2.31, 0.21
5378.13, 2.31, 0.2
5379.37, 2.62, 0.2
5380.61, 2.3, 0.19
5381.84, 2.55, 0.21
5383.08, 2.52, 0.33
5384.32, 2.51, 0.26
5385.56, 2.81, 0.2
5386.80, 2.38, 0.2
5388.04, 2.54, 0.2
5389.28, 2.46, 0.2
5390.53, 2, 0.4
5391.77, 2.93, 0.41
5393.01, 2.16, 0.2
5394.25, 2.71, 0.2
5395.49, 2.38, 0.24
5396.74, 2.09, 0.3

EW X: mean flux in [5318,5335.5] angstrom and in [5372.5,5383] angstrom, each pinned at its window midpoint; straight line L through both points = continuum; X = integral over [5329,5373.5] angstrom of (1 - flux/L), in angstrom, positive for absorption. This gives -3.4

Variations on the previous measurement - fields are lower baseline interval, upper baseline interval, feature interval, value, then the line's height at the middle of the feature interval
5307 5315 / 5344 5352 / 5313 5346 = 1.20 angstrom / 2.54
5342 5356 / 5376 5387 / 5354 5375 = 0.58 angstrom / 2.6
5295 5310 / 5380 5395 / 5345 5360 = -1.27 angstrom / 2.54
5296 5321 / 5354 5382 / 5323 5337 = 0.21 angstrom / 2.52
